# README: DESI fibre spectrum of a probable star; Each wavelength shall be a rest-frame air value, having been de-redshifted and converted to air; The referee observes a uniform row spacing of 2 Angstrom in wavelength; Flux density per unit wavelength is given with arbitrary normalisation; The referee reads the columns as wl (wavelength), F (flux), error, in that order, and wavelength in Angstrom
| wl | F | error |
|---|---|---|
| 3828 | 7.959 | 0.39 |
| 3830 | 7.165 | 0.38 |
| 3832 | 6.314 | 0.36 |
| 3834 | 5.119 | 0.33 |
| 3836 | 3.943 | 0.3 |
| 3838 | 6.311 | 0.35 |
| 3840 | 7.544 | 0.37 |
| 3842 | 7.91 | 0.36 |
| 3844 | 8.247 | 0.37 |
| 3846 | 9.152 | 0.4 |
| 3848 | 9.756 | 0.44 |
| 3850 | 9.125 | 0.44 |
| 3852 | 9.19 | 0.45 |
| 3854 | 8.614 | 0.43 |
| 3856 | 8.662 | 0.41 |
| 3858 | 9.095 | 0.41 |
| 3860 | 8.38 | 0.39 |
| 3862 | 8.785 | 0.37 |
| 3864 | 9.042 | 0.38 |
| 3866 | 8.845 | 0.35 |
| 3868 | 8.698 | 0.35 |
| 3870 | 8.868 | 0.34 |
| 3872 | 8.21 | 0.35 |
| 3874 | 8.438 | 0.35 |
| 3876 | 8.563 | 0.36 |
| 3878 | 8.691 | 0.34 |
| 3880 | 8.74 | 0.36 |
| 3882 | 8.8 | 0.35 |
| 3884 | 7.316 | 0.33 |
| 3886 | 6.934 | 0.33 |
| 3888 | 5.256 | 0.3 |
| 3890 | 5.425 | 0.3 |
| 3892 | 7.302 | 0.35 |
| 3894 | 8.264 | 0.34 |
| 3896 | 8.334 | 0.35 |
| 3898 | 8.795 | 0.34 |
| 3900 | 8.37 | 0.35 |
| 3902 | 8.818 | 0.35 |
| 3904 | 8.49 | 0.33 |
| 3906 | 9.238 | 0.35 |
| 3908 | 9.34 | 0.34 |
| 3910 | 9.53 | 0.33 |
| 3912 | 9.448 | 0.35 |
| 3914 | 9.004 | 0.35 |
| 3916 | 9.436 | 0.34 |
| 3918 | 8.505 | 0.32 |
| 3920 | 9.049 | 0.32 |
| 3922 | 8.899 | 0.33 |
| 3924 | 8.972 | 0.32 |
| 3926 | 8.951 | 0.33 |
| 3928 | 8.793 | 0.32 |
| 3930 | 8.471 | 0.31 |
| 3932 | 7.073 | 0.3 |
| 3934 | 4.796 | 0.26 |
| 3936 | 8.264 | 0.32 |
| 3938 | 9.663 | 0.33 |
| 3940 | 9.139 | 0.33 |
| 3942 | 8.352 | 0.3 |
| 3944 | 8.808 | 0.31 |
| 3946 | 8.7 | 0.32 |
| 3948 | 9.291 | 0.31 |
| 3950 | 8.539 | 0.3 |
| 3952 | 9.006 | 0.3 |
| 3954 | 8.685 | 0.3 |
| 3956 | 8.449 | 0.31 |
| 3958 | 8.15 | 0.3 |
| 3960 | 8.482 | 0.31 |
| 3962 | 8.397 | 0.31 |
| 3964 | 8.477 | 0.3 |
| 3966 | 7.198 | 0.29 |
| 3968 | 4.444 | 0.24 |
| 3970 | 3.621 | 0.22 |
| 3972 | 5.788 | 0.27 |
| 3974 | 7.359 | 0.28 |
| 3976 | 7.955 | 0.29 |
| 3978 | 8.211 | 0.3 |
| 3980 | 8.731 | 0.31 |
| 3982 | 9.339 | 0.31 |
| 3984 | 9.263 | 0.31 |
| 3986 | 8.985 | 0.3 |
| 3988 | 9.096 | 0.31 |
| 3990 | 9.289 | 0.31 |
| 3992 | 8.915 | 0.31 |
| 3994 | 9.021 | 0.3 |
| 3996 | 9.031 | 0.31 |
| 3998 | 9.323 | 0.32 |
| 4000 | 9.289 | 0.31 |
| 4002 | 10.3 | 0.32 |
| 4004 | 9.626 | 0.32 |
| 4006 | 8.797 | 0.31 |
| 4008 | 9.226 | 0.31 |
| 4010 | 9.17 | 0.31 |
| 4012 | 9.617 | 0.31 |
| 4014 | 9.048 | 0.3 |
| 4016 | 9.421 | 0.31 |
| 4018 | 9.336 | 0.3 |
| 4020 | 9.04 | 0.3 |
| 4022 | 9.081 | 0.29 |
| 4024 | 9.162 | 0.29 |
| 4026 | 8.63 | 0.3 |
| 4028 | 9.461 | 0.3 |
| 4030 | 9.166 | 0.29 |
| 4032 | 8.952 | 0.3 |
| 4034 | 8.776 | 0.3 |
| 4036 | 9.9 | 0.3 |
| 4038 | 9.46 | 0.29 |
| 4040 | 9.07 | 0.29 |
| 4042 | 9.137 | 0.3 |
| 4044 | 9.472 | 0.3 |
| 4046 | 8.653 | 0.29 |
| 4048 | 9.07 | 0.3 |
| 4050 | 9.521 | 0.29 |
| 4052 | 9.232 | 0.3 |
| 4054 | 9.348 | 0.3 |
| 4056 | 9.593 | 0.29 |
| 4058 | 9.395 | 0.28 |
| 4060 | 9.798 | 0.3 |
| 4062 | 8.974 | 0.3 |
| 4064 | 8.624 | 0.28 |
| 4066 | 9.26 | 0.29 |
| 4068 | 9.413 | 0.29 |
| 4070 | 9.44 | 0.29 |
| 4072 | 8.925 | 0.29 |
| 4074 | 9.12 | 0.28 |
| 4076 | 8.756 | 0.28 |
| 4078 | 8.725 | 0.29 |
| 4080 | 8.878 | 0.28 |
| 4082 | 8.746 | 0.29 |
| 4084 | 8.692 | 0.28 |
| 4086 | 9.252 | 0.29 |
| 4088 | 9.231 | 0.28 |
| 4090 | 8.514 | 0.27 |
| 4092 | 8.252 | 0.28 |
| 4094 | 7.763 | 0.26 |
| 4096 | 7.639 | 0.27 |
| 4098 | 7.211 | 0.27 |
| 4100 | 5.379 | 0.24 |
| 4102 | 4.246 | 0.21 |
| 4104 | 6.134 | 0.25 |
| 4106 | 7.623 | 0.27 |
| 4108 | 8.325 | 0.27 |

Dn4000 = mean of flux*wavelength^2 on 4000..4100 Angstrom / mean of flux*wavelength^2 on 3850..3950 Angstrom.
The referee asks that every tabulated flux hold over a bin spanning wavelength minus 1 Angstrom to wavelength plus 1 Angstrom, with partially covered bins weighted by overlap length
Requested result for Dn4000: 1.1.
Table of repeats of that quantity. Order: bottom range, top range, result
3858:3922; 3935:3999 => 1.02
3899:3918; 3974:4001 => 1.02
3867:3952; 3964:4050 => 1.09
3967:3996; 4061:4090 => 1.19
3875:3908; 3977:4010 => 1.20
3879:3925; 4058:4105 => 1.09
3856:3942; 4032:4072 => 1.19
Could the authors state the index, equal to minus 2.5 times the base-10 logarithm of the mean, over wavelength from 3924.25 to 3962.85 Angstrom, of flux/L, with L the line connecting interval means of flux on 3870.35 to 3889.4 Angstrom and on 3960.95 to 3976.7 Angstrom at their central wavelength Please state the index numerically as -0.21 mag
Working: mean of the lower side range 7.87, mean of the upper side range 6.64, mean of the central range 8.43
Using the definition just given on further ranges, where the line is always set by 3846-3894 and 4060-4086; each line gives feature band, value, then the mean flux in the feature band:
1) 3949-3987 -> 0.105 mag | 7.85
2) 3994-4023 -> -0.062 mag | 9.3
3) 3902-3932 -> -0.058 mag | 8.94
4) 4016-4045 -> -0.040 mag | 9.2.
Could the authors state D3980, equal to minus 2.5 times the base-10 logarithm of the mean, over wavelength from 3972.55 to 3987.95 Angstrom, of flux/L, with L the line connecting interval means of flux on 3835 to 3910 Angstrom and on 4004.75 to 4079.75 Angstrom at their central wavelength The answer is 0.041 mag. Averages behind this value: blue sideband 8.22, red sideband 9.18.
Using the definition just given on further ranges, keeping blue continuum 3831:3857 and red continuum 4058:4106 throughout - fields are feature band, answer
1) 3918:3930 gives -0.125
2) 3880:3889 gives 0.076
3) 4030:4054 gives -0.125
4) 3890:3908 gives -0.068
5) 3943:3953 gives -0.118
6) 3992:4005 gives -0.162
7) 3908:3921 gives -0.167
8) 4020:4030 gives -0.117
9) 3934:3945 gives -0.072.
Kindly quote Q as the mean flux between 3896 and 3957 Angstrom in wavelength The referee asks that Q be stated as 8.69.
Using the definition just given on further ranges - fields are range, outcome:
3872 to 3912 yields 8.17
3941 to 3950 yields 8.76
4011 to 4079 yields 9.19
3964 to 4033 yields 8.61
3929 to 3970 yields 8.01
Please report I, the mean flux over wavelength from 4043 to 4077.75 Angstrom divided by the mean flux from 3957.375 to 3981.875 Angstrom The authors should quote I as 1.26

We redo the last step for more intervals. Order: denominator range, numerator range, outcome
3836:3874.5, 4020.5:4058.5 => 1.09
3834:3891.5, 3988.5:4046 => 1.15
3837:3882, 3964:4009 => 0.97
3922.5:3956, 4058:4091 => 1.07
